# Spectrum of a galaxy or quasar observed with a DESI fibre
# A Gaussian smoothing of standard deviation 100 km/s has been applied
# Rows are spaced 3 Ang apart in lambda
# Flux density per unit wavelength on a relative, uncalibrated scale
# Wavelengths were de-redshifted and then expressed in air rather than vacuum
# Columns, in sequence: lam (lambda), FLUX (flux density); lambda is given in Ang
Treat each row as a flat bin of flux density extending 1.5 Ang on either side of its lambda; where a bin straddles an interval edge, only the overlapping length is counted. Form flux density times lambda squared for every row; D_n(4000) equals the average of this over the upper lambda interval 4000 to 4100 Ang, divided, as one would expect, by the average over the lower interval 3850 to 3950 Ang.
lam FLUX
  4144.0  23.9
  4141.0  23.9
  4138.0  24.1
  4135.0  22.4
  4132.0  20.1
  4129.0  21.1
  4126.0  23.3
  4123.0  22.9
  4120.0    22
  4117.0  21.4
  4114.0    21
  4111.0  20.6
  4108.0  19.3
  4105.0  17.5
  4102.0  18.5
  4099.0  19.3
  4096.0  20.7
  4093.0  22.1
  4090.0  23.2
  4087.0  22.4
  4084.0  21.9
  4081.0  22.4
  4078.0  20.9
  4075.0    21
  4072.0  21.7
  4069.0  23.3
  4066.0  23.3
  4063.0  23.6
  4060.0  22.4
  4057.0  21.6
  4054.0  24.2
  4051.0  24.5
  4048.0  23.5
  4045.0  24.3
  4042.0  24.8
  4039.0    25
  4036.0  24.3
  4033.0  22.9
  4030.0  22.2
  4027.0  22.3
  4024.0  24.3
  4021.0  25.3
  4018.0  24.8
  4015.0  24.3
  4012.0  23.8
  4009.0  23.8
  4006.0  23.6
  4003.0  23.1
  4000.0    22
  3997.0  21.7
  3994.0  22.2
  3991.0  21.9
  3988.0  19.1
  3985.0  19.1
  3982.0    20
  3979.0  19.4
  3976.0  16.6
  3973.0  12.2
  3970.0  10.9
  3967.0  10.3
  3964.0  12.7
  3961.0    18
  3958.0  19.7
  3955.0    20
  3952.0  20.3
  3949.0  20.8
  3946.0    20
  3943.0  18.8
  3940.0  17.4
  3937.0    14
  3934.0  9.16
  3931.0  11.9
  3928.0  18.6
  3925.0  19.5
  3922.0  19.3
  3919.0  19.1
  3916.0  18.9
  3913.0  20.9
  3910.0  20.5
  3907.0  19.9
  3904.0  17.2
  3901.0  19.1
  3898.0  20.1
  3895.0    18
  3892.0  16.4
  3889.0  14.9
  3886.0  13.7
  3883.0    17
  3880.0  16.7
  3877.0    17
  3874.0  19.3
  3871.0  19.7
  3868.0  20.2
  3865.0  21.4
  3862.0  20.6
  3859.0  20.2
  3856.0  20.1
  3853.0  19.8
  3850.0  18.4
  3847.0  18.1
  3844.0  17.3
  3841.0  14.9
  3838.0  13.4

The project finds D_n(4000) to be 1.4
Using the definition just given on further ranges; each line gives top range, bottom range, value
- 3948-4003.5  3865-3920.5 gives 1.04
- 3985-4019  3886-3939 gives 1.36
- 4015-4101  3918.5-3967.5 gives 1.42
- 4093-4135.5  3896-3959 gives 1.24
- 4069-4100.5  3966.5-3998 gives 1.28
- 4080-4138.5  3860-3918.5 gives 1.28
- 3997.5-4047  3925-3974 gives 1.53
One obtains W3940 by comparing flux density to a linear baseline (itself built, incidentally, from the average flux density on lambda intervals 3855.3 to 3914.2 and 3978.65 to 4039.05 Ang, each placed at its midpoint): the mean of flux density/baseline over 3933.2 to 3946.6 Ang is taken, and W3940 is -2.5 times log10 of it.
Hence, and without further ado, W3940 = 0.269 mag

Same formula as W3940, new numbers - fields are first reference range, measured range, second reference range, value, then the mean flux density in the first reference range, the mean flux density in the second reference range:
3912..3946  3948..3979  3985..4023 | 0.206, 17.1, 22.8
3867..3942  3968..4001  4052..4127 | 0.050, 17.5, 21.6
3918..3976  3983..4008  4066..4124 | -0.197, 16.4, 21.2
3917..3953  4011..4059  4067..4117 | -0.209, 17.4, 21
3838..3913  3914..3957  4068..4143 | 0.081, 18.3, 21.5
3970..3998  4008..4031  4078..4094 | -0.198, 18.6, 22.3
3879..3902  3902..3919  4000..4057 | -0.086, 16.9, 23.8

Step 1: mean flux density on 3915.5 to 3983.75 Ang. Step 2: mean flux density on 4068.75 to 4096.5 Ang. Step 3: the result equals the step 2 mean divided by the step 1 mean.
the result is 1.3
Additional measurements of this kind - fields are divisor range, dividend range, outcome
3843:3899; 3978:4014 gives 1.18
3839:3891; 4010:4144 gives 1.24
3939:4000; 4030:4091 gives 1.27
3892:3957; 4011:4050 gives 1.32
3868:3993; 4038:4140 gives 1.26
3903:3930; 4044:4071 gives 1.22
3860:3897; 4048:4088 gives 1.26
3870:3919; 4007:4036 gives 1.31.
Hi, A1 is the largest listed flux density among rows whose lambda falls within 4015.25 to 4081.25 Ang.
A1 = 25.3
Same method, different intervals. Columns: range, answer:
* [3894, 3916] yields 20.9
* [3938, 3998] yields 22.2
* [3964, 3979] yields 19.4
